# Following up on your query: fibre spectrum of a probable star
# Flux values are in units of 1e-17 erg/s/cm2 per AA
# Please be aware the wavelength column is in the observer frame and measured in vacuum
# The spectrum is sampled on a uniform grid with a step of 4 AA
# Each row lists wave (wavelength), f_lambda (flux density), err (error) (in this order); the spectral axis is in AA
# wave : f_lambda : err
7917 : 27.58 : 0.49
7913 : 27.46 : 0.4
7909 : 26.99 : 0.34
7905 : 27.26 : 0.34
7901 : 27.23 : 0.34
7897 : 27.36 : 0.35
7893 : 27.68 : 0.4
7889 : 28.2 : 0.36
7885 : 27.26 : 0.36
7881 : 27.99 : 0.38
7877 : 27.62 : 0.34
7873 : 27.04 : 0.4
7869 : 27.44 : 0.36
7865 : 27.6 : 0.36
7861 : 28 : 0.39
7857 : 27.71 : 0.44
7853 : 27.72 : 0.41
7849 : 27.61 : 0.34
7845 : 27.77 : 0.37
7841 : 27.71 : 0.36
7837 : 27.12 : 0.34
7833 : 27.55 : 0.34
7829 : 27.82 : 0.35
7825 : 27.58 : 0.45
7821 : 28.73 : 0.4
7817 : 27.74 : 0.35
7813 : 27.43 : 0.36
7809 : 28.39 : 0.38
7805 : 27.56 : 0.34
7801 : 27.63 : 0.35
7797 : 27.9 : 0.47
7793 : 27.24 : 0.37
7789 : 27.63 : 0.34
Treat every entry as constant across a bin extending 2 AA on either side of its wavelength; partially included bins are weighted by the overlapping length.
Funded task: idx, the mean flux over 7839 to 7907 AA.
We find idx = 27.6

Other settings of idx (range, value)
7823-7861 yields 27.6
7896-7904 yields 27.3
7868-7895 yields 27.6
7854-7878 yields 27.6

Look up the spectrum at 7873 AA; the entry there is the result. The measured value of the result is 27.04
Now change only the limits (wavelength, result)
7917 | 27.58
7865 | 27.6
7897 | 27.36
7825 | 27.58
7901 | 27.23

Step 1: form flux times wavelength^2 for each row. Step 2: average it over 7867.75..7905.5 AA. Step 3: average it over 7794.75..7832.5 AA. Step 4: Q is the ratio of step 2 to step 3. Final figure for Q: 1.0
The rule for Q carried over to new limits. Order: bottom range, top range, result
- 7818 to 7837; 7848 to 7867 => 1.00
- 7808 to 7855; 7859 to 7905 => 1.01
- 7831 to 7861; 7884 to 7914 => 1.01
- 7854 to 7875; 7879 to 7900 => 1.01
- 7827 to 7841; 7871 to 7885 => 1.01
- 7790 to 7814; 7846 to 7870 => 1.01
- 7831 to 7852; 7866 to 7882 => 1.01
